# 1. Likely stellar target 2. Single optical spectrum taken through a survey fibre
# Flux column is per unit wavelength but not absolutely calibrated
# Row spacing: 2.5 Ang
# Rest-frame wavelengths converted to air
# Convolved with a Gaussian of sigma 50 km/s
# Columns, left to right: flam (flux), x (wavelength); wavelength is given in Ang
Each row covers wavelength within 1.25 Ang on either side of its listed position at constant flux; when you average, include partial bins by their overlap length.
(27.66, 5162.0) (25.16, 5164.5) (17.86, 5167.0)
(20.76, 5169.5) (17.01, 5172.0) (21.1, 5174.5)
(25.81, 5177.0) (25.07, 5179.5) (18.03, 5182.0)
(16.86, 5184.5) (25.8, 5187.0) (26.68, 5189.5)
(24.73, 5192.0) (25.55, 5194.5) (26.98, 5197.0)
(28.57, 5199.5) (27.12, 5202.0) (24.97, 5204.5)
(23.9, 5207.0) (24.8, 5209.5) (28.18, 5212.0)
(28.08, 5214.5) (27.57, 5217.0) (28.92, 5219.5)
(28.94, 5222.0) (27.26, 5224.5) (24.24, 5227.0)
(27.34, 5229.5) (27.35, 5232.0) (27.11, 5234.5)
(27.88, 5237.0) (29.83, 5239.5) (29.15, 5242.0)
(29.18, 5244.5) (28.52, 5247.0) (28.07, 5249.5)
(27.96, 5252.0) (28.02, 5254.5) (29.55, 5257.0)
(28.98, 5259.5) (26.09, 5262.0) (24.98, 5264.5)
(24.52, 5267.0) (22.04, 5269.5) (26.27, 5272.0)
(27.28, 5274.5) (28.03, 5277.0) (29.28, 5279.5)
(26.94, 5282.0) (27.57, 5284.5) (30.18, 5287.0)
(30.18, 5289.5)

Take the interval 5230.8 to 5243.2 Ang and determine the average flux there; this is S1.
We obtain 28.3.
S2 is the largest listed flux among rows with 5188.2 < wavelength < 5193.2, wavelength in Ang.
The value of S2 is 26.68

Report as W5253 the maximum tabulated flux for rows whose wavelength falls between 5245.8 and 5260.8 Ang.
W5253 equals 29.55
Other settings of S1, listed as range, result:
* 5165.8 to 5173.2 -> 18.6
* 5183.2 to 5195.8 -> 23.9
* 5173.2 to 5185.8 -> 21.4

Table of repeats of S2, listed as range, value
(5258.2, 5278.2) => 28.98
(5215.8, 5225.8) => 28.94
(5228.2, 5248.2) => 29.83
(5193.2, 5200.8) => 28.57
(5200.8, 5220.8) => 28.92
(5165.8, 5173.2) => 20.76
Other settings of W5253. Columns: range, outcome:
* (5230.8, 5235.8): 27.35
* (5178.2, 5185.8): 25.07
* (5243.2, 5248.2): 29.18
